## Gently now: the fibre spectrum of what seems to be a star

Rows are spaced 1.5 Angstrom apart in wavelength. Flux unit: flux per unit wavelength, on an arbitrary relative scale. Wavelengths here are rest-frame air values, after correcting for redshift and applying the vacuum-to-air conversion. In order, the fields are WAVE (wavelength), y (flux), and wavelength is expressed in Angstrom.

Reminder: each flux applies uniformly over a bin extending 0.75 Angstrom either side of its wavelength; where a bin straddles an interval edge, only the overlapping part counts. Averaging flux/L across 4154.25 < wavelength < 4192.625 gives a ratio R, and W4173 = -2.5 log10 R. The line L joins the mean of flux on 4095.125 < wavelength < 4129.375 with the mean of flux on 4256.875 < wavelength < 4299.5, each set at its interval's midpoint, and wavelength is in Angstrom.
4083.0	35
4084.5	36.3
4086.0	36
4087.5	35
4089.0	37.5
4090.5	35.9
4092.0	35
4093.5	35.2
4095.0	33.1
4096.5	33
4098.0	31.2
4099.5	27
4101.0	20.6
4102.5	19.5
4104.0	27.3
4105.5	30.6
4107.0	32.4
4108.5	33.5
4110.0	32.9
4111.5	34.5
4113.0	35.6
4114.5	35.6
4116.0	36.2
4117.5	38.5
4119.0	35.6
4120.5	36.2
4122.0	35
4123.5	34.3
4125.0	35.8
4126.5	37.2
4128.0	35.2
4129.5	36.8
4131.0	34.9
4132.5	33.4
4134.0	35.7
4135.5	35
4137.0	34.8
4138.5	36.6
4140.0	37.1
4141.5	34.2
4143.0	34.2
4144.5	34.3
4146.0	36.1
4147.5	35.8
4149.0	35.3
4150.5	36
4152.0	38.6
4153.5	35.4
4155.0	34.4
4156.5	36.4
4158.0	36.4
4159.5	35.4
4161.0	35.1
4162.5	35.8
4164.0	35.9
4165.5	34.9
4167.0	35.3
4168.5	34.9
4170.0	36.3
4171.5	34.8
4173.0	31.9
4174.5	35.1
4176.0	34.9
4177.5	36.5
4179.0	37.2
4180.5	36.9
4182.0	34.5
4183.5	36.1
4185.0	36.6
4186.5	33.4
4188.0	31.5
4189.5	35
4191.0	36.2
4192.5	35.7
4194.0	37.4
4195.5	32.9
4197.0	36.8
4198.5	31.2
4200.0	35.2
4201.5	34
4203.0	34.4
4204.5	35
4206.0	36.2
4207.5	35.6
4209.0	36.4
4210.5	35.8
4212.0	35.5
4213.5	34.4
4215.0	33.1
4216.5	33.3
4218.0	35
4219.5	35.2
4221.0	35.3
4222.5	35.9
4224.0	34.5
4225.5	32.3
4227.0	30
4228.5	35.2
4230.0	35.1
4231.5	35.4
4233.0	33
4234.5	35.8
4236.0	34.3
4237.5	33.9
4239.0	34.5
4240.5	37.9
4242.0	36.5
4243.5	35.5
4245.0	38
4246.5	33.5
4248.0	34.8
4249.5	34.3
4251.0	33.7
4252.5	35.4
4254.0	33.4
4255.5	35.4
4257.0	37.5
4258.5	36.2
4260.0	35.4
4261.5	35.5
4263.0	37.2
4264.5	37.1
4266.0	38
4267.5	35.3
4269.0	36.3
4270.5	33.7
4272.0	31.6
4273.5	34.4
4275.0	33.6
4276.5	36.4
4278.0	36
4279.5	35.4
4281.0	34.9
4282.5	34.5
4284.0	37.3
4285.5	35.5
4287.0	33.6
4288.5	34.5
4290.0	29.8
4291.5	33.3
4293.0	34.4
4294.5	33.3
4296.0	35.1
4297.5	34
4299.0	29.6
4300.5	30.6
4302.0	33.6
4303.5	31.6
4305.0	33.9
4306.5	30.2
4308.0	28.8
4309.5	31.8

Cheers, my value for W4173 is -0.06 mag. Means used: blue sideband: 32.7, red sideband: 34.8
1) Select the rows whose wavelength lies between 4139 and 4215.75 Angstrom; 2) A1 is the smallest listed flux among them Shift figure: 31.2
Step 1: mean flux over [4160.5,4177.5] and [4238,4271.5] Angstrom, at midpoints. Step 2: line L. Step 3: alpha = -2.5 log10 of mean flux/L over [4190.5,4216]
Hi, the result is 0.01 mag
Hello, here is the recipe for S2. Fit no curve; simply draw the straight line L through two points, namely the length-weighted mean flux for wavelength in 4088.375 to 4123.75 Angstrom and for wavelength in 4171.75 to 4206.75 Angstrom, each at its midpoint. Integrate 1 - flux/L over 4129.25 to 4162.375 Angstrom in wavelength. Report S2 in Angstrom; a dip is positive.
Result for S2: -1.7 Angstrom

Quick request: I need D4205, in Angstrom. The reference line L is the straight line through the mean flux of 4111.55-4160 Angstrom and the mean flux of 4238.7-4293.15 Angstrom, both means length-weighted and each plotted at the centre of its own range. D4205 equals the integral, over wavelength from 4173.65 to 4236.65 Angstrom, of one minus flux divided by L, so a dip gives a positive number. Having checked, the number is 1.0 Angstrom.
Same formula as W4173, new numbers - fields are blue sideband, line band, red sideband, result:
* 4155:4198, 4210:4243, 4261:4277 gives 0.022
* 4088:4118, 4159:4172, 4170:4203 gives -0.035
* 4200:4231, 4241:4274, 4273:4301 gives -0.036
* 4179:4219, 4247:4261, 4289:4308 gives -0.050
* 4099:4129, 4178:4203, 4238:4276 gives -0.027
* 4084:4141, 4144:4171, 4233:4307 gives -0.051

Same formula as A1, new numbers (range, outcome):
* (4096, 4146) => 19.5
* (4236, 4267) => 33.4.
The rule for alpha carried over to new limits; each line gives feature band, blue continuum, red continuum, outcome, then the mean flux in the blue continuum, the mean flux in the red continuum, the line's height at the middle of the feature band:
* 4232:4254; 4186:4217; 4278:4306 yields -0.025 mag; 34.7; 33.6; 34.2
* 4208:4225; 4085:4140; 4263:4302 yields -0.025 mag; 33.7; 34.4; 34.1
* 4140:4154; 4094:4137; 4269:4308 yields -0.076 mag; 33.1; 33.6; 33.2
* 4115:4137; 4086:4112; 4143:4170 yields -0.070 mag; 31.5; 35.6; 33.5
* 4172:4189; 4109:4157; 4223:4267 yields 0.013 mag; 35.5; 35.2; 35.4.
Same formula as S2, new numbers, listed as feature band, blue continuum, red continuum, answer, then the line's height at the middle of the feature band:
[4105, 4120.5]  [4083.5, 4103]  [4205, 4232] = -1.0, 32.5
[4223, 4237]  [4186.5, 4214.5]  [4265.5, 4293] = 0.3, 34.8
